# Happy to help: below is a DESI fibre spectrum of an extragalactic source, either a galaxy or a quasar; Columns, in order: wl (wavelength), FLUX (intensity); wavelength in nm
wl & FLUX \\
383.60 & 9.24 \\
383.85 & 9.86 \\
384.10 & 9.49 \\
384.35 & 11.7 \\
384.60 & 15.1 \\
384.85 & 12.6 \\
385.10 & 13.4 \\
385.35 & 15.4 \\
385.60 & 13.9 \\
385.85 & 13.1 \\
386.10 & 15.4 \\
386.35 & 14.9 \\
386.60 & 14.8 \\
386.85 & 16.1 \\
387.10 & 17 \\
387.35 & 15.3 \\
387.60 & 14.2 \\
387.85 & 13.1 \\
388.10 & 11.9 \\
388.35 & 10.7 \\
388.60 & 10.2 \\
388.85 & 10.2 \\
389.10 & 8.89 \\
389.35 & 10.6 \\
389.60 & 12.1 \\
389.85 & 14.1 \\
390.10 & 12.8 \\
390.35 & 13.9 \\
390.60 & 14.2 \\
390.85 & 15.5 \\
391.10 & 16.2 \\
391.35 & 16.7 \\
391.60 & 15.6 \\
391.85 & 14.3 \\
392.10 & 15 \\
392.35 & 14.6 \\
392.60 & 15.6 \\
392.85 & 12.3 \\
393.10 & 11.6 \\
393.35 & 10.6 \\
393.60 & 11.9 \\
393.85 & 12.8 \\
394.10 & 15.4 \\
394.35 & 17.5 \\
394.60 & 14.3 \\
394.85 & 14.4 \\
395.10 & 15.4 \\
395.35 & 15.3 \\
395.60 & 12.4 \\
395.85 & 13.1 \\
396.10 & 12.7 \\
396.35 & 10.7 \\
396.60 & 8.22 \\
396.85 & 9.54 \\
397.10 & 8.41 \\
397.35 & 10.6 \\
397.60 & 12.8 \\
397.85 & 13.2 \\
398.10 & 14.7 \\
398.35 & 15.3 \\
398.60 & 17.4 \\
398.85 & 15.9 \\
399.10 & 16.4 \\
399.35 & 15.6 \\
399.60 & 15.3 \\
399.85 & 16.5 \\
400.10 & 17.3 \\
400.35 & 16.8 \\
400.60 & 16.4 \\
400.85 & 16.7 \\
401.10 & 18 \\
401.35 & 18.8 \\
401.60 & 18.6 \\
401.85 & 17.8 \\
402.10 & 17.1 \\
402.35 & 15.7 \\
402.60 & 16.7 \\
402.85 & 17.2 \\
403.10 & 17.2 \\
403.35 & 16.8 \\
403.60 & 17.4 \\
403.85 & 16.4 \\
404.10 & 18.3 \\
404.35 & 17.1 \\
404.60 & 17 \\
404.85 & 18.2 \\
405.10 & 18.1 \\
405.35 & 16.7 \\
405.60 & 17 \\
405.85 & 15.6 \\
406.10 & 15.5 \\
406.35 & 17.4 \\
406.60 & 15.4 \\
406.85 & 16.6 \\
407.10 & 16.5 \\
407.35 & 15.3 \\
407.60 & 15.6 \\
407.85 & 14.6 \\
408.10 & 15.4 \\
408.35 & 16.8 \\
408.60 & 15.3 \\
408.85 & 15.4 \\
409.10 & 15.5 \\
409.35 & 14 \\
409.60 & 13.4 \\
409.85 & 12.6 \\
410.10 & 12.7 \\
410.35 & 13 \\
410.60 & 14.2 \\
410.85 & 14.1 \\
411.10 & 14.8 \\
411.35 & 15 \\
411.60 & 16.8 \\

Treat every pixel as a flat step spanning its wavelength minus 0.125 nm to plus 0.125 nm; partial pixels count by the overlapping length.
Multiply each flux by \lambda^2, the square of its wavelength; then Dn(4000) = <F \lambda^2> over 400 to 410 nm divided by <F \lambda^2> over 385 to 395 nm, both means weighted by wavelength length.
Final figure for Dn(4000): 1.29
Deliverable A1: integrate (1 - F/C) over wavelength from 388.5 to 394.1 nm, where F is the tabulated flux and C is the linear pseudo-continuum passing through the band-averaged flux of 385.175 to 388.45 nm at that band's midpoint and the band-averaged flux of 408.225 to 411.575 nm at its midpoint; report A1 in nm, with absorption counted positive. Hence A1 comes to 0.43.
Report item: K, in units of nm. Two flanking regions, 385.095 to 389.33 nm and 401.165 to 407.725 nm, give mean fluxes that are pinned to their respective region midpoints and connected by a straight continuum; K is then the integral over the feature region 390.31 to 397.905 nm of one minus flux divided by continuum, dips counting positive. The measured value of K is 0.70 nm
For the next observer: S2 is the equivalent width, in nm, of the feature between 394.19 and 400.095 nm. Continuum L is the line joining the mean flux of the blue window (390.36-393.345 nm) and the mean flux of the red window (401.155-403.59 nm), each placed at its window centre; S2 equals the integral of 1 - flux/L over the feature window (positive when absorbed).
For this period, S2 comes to 0.789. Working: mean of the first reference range 14.5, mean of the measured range 13.8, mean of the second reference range 17.3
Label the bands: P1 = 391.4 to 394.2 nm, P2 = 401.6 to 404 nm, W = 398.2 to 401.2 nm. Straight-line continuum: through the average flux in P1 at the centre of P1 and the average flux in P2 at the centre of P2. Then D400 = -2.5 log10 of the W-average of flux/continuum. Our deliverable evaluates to -0.03 mag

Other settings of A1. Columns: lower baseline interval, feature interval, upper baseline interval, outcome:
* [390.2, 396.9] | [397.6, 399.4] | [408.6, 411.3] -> -0.192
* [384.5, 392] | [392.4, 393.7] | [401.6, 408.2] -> 0.182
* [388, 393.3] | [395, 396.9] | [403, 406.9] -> 0.300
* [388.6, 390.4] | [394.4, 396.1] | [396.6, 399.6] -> -0.179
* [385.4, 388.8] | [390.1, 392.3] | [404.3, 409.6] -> -0.110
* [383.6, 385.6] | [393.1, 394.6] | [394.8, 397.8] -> -0.187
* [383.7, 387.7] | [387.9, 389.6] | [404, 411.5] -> 0.415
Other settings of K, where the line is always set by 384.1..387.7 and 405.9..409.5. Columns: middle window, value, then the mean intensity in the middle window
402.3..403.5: -0.11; 16.8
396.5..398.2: 0.45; 11.1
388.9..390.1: 0.25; 11.5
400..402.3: -0.33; 17.4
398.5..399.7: -0.08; 16.1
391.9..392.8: 0.00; 14.8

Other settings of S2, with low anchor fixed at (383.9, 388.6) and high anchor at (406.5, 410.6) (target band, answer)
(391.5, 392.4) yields -0.06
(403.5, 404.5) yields -0.18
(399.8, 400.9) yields -0.18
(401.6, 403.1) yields -0.26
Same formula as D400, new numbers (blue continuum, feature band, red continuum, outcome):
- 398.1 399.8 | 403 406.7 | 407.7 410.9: -0.129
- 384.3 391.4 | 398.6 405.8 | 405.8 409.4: -0.129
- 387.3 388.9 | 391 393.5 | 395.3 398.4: -0.178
